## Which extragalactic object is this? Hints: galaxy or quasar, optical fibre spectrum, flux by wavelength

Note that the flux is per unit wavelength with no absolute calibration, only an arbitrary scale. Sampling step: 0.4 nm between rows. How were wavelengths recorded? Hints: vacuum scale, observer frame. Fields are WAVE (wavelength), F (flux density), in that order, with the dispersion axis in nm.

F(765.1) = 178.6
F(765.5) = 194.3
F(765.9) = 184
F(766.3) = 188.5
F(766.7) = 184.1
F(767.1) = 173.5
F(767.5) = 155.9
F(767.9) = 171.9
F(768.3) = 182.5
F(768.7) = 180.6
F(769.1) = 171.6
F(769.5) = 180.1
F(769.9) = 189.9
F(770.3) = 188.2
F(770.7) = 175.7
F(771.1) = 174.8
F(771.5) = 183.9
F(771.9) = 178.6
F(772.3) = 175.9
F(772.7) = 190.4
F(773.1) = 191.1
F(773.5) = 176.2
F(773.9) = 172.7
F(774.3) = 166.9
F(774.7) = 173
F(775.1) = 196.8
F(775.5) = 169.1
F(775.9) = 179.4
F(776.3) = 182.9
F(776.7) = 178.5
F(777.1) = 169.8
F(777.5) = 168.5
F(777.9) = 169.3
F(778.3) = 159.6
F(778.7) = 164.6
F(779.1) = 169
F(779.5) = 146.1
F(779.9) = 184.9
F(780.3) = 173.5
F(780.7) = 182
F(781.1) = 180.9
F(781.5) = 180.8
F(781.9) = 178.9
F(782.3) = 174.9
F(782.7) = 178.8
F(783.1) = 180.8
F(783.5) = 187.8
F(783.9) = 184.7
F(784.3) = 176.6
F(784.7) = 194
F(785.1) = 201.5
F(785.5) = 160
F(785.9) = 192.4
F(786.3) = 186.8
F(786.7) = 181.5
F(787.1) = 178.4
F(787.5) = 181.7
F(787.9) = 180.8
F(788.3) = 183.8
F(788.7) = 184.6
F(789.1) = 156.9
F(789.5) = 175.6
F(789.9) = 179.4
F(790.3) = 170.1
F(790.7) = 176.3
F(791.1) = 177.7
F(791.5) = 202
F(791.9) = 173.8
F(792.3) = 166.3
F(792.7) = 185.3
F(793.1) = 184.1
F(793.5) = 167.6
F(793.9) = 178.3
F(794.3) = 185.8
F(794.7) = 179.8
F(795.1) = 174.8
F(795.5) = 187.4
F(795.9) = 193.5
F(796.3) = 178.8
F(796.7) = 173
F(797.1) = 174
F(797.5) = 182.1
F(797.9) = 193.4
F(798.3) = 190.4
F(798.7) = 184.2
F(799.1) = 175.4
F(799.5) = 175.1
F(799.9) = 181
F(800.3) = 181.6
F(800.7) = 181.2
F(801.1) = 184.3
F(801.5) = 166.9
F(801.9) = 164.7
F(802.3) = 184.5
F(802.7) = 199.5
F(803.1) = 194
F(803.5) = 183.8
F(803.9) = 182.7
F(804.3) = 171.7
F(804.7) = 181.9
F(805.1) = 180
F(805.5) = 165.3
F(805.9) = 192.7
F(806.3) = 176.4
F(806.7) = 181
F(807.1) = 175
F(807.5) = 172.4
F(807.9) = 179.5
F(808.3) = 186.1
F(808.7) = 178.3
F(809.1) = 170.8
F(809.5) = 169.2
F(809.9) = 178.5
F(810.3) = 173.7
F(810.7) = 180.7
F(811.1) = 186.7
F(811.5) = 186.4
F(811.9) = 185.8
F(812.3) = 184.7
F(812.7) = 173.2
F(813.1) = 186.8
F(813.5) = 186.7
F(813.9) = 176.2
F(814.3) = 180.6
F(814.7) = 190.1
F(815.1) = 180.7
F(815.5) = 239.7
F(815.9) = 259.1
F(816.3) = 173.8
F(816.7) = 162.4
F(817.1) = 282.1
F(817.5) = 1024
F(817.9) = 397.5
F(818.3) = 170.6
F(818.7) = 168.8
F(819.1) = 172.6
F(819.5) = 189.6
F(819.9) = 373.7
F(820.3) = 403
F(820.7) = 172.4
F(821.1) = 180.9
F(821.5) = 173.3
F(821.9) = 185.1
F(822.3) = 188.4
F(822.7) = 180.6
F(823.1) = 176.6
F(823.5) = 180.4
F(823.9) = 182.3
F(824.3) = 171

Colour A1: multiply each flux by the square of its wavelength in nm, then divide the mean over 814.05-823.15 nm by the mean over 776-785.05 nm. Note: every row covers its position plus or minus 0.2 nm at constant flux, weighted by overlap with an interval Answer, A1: 1.59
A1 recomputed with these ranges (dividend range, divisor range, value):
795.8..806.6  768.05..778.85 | 1.10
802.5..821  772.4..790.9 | 1.32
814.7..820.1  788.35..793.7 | 1.74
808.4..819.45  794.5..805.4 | 1.29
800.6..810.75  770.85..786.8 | 1.08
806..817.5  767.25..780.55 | 1.27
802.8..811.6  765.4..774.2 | 1.10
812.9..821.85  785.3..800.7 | 1.51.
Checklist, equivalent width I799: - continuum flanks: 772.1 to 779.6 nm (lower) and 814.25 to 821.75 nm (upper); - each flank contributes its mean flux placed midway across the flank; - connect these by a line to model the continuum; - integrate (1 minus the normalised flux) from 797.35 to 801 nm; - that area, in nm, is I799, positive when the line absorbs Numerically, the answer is 0.71 nm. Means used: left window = 174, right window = 269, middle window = 183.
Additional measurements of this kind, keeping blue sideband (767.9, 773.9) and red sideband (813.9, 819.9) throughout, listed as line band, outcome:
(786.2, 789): 0.42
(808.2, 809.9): 0.53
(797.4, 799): 0.32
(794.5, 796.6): 0.43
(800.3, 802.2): 0.51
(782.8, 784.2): 0.15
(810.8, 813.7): 0.86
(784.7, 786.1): 0.16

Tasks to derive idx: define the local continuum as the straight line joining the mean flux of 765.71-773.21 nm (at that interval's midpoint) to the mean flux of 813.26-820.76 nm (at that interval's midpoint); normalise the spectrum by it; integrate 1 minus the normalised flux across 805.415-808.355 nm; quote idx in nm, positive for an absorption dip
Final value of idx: 0.85 nm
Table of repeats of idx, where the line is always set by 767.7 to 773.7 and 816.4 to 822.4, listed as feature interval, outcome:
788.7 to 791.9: 0.64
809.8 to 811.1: 0.42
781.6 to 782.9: 0.17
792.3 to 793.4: 0.23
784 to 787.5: 0.47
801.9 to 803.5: 0.39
